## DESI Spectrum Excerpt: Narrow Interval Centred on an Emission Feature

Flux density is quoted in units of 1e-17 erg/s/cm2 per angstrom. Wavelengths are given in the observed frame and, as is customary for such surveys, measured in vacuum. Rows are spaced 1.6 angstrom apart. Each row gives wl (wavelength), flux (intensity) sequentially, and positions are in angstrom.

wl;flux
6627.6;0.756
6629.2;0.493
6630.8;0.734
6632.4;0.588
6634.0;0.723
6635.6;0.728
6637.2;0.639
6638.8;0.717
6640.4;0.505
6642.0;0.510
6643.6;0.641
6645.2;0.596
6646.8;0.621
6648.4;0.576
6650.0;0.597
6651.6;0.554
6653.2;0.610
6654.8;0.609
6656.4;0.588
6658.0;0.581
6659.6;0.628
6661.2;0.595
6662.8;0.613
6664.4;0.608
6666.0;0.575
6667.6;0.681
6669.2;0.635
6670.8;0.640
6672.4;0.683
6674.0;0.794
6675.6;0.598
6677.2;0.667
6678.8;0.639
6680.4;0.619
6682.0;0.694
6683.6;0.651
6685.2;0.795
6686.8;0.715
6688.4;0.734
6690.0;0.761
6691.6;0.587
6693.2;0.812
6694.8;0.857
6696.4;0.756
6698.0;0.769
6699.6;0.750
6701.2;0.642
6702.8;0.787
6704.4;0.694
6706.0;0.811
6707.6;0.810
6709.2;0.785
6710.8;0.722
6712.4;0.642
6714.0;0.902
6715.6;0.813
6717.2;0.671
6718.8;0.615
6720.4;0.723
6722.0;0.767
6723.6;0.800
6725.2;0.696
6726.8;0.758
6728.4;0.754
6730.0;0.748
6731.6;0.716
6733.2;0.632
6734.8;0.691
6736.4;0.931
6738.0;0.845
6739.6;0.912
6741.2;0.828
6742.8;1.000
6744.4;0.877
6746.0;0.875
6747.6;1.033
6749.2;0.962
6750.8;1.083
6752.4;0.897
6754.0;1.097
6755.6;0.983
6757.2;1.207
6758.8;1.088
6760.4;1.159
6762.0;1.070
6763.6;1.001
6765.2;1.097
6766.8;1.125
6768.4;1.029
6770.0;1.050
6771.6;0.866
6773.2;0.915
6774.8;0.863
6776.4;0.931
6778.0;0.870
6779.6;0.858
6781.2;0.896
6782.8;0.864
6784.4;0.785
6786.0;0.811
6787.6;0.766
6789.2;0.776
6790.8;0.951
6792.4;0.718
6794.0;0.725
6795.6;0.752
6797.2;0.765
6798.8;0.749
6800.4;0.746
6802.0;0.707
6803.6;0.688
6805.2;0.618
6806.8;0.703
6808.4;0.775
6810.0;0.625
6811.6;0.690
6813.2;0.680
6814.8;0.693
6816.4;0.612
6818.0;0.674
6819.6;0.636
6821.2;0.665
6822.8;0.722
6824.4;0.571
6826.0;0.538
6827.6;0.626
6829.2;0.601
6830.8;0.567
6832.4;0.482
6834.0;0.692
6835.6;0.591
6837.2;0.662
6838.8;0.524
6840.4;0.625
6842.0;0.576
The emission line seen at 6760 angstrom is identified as C III]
